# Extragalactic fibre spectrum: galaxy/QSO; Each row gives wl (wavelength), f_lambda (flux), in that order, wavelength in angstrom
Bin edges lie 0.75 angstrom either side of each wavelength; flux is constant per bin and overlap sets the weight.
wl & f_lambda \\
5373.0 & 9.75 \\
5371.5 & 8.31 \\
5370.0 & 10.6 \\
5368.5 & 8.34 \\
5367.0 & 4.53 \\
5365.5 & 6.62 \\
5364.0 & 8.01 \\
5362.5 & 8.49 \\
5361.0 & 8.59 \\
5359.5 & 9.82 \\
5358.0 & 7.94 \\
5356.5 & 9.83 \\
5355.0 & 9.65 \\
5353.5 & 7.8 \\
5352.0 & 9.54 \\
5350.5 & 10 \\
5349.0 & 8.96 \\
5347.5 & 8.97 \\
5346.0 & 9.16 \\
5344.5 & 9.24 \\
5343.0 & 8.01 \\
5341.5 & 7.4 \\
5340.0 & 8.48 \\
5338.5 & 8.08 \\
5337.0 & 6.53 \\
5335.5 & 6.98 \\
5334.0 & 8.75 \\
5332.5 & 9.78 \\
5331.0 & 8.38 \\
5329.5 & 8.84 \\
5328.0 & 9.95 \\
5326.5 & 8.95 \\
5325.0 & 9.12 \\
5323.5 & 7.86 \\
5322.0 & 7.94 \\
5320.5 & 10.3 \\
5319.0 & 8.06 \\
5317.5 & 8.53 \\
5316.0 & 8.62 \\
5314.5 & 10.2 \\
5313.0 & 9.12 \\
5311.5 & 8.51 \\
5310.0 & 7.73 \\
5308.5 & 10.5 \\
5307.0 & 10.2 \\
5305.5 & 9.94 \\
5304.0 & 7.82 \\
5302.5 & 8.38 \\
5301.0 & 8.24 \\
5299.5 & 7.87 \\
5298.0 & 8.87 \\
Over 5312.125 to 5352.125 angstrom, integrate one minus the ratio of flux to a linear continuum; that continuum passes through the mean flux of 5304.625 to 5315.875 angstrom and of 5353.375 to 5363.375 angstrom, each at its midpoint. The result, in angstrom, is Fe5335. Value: 2.0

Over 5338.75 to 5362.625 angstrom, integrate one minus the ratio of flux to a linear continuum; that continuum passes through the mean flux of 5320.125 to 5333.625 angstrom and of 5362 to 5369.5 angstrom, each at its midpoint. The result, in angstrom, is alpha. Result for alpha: -2.88 angstrom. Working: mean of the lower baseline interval 8.97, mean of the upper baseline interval 7.27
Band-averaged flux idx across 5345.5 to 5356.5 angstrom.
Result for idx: 9.2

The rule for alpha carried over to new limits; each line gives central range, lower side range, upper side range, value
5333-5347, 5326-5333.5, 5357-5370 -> 1.1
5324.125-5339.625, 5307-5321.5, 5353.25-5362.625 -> 0.9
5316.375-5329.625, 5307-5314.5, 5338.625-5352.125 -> 0.3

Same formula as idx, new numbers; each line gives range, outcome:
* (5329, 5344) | 8.13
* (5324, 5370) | 8.52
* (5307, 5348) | 8.69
